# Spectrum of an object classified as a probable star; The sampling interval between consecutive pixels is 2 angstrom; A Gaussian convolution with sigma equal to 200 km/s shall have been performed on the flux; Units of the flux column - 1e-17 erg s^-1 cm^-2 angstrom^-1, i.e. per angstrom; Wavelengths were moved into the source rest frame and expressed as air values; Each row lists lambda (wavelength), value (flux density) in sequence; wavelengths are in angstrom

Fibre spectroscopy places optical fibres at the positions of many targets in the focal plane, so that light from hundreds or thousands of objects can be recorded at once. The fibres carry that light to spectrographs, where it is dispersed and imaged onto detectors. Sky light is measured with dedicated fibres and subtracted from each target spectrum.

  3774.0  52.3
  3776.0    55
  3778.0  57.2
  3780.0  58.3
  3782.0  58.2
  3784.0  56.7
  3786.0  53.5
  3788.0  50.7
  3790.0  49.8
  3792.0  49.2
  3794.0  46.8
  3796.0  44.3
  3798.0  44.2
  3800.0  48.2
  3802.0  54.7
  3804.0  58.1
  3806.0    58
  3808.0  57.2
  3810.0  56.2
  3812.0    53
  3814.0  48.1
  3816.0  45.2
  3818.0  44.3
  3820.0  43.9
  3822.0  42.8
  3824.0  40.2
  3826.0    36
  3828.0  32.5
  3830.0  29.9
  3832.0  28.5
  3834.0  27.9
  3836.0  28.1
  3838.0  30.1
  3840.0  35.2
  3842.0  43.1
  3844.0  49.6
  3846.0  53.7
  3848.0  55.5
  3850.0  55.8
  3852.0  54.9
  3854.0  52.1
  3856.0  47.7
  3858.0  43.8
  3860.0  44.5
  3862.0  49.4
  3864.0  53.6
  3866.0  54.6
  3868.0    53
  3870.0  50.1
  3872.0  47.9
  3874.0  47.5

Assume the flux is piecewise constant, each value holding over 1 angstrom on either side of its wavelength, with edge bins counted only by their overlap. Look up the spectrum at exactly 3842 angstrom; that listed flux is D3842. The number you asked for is 43.1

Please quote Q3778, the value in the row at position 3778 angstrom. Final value 57.2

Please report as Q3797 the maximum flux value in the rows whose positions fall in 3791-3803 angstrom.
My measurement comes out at 54.7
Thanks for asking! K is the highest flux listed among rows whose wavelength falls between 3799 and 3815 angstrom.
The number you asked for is 58.1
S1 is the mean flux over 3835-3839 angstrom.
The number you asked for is 29.1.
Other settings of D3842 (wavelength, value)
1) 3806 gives 58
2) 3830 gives 29.9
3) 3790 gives 49.8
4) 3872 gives 47.9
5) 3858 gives 43.8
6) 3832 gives 28.5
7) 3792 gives 49.2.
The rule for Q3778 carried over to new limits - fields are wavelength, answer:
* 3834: 27.9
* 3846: 53.7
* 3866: 54.6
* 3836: 28.1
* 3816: 45.2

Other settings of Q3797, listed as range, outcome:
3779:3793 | 58.3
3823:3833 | 40.2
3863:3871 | 54.6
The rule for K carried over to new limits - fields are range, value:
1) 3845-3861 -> 55.8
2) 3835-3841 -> 35.2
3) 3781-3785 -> 58.2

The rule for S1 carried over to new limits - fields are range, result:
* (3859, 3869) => 51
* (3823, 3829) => 36.2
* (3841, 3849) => 50.5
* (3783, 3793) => 52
